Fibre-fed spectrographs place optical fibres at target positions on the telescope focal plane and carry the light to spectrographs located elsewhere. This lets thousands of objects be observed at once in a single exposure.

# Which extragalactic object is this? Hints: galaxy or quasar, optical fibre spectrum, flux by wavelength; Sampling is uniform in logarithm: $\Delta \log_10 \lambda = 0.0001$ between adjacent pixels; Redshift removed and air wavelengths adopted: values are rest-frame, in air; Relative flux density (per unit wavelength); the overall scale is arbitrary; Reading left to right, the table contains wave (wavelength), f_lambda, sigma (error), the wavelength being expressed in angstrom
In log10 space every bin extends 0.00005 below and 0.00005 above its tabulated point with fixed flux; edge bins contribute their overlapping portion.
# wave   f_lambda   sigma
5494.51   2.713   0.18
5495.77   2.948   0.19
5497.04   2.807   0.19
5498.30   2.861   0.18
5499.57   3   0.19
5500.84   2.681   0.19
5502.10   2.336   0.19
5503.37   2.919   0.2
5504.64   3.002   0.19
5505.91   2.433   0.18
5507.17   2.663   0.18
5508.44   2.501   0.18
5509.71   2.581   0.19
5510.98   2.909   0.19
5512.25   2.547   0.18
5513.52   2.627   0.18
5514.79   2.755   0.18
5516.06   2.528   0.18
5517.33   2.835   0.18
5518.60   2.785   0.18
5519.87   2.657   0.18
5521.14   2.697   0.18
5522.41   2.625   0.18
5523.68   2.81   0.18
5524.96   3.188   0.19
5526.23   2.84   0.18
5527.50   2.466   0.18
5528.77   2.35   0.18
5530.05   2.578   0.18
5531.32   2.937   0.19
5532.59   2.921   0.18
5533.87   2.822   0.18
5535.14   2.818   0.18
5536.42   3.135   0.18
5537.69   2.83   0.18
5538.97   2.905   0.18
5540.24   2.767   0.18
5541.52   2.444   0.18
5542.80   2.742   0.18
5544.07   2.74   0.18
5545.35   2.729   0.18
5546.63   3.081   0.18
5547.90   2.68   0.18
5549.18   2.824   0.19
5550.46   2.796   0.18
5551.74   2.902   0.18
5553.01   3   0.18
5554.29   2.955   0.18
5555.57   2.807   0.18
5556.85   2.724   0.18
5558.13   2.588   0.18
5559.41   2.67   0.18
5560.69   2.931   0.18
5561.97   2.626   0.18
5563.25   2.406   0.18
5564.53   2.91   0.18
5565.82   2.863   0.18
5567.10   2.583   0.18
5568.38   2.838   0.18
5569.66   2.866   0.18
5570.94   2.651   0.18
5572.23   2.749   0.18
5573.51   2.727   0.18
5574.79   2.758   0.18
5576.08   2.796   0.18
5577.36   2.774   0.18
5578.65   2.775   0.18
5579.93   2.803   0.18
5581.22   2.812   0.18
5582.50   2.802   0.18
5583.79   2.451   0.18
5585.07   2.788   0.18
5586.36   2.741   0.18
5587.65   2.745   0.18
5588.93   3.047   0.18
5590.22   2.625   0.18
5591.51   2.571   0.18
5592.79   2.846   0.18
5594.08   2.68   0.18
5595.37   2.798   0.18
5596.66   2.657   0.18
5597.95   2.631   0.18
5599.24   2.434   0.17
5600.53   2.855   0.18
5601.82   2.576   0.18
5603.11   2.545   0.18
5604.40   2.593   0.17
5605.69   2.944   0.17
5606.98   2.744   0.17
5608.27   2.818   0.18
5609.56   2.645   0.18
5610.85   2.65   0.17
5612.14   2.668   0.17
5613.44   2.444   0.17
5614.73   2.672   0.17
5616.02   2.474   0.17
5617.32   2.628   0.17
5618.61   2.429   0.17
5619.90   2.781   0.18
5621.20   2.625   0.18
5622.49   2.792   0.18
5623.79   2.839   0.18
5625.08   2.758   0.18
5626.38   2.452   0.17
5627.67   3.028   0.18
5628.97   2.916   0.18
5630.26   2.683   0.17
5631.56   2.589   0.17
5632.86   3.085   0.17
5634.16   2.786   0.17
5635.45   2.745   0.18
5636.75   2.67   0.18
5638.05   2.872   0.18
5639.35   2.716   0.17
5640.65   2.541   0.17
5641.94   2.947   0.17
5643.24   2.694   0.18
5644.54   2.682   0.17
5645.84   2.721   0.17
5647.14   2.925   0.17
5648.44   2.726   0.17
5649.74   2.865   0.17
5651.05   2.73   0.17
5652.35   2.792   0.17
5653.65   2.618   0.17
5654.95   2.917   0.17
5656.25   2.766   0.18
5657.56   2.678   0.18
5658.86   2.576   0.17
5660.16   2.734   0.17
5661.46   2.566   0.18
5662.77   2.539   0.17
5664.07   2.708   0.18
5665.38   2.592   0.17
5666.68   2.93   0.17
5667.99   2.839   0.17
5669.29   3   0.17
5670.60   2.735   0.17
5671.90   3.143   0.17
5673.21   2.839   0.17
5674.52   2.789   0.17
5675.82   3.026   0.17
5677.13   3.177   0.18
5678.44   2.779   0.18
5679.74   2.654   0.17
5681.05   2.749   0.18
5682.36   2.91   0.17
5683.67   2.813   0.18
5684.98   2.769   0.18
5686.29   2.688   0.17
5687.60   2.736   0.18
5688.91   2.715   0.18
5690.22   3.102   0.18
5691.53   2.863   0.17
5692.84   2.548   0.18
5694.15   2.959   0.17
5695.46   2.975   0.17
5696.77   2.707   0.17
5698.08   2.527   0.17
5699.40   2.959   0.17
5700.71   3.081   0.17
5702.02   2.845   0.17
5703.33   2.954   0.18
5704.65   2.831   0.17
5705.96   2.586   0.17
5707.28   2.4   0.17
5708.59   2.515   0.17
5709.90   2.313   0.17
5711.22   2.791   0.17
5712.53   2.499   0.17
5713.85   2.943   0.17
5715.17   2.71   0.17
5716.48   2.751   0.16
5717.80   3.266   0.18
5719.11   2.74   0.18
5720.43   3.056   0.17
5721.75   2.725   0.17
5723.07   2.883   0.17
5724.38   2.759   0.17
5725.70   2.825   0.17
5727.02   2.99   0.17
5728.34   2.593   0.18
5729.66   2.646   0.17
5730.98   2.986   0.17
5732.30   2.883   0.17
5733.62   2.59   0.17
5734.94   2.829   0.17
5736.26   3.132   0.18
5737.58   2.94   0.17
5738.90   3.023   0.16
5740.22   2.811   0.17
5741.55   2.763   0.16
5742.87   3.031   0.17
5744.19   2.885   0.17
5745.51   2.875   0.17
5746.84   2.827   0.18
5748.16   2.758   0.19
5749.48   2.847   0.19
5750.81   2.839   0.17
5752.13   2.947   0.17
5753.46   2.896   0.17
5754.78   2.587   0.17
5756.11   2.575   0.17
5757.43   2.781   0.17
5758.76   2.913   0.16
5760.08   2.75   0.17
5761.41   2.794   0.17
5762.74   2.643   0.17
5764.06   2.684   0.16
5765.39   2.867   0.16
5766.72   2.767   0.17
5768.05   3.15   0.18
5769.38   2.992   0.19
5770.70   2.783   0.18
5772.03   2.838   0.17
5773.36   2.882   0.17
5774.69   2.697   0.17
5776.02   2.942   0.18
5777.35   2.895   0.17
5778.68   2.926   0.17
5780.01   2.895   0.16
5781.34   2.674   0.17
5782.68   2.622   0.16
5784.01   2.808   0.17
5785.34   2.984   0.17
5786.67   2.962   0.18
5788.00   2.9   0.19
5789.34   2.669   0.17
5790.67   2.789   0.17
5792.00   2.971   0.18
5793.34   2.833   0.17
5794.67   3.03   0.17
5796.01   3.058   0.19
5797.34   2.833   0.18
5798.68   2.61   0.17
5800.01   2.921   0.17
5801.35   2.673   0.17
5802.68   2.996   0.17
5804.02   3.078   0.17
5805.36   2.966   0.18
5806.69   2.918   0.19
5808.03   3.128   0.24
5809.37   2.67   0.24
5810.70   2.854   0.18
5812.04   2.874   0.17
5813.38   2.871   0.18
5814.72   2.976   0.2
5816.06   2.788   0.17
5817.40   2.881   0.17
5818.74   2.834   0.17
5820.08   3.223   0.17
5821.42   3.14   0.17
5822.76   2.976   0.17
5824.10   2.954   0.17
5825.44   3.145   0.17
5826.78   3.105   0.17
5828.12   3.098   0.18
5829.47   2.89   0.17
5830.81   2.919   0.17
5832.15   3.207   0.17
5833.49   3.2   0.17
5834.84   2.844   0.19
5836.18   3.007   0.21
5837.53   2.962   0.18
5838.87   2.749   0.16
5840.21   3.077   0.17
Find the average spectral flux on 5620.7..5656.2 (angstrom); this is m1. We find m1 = 2.77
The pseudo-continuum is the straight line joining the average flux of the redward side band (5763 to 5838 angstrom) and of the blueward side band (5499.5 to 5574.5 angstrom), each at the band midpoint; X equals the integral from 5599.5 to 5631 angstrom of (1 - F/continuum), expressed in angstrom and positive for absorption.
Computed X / 1.2 angstrom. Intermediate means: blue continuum 2.75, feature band 2.69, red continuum 2.91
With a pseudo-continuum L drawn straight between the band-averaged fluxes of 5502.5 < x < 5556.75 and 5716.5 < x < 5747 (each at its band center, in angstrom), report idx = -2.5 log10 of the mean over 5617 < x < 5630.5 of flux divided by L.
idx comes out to 0.03 mag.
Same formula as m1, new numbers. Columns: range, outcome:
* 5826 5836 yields 3.04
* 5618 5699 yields 2.78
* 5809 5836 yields 2.98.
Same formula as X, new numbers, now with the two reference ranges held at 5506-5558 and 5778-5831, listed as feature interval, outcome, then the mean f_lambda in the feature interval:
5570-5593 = 0.31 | 2.75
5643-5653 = 0.19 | 2.77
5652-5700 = 0.74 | 2.79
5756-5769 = 0.37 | 2.81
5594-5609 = 0.57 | 2.69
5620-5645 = 0.48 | 2.76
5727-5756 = 0.35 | 2.84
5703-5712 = 0.77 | 2.61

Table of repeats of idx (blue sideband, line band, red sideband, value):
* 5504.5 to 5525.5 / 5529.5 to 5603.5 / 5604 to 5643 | -0.02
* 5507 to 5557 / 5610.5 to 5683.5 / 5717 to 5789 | 0.02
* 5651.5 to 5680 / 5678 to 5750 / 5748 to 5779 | 0.00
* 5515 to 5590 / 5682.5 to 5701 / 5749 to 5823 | 0.00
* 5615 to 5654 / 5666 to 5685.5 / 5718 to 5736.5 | -0.04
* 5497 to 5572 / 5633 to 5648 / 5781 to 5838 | 0.02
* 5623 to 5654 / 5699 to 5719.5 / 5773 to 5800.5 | 0.02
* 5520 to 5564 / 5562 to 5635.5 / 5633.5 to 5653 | 0.02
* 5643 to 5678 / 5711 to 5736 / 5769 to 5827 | 0.01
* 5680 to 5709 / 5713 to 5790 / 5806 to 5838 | 0.01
